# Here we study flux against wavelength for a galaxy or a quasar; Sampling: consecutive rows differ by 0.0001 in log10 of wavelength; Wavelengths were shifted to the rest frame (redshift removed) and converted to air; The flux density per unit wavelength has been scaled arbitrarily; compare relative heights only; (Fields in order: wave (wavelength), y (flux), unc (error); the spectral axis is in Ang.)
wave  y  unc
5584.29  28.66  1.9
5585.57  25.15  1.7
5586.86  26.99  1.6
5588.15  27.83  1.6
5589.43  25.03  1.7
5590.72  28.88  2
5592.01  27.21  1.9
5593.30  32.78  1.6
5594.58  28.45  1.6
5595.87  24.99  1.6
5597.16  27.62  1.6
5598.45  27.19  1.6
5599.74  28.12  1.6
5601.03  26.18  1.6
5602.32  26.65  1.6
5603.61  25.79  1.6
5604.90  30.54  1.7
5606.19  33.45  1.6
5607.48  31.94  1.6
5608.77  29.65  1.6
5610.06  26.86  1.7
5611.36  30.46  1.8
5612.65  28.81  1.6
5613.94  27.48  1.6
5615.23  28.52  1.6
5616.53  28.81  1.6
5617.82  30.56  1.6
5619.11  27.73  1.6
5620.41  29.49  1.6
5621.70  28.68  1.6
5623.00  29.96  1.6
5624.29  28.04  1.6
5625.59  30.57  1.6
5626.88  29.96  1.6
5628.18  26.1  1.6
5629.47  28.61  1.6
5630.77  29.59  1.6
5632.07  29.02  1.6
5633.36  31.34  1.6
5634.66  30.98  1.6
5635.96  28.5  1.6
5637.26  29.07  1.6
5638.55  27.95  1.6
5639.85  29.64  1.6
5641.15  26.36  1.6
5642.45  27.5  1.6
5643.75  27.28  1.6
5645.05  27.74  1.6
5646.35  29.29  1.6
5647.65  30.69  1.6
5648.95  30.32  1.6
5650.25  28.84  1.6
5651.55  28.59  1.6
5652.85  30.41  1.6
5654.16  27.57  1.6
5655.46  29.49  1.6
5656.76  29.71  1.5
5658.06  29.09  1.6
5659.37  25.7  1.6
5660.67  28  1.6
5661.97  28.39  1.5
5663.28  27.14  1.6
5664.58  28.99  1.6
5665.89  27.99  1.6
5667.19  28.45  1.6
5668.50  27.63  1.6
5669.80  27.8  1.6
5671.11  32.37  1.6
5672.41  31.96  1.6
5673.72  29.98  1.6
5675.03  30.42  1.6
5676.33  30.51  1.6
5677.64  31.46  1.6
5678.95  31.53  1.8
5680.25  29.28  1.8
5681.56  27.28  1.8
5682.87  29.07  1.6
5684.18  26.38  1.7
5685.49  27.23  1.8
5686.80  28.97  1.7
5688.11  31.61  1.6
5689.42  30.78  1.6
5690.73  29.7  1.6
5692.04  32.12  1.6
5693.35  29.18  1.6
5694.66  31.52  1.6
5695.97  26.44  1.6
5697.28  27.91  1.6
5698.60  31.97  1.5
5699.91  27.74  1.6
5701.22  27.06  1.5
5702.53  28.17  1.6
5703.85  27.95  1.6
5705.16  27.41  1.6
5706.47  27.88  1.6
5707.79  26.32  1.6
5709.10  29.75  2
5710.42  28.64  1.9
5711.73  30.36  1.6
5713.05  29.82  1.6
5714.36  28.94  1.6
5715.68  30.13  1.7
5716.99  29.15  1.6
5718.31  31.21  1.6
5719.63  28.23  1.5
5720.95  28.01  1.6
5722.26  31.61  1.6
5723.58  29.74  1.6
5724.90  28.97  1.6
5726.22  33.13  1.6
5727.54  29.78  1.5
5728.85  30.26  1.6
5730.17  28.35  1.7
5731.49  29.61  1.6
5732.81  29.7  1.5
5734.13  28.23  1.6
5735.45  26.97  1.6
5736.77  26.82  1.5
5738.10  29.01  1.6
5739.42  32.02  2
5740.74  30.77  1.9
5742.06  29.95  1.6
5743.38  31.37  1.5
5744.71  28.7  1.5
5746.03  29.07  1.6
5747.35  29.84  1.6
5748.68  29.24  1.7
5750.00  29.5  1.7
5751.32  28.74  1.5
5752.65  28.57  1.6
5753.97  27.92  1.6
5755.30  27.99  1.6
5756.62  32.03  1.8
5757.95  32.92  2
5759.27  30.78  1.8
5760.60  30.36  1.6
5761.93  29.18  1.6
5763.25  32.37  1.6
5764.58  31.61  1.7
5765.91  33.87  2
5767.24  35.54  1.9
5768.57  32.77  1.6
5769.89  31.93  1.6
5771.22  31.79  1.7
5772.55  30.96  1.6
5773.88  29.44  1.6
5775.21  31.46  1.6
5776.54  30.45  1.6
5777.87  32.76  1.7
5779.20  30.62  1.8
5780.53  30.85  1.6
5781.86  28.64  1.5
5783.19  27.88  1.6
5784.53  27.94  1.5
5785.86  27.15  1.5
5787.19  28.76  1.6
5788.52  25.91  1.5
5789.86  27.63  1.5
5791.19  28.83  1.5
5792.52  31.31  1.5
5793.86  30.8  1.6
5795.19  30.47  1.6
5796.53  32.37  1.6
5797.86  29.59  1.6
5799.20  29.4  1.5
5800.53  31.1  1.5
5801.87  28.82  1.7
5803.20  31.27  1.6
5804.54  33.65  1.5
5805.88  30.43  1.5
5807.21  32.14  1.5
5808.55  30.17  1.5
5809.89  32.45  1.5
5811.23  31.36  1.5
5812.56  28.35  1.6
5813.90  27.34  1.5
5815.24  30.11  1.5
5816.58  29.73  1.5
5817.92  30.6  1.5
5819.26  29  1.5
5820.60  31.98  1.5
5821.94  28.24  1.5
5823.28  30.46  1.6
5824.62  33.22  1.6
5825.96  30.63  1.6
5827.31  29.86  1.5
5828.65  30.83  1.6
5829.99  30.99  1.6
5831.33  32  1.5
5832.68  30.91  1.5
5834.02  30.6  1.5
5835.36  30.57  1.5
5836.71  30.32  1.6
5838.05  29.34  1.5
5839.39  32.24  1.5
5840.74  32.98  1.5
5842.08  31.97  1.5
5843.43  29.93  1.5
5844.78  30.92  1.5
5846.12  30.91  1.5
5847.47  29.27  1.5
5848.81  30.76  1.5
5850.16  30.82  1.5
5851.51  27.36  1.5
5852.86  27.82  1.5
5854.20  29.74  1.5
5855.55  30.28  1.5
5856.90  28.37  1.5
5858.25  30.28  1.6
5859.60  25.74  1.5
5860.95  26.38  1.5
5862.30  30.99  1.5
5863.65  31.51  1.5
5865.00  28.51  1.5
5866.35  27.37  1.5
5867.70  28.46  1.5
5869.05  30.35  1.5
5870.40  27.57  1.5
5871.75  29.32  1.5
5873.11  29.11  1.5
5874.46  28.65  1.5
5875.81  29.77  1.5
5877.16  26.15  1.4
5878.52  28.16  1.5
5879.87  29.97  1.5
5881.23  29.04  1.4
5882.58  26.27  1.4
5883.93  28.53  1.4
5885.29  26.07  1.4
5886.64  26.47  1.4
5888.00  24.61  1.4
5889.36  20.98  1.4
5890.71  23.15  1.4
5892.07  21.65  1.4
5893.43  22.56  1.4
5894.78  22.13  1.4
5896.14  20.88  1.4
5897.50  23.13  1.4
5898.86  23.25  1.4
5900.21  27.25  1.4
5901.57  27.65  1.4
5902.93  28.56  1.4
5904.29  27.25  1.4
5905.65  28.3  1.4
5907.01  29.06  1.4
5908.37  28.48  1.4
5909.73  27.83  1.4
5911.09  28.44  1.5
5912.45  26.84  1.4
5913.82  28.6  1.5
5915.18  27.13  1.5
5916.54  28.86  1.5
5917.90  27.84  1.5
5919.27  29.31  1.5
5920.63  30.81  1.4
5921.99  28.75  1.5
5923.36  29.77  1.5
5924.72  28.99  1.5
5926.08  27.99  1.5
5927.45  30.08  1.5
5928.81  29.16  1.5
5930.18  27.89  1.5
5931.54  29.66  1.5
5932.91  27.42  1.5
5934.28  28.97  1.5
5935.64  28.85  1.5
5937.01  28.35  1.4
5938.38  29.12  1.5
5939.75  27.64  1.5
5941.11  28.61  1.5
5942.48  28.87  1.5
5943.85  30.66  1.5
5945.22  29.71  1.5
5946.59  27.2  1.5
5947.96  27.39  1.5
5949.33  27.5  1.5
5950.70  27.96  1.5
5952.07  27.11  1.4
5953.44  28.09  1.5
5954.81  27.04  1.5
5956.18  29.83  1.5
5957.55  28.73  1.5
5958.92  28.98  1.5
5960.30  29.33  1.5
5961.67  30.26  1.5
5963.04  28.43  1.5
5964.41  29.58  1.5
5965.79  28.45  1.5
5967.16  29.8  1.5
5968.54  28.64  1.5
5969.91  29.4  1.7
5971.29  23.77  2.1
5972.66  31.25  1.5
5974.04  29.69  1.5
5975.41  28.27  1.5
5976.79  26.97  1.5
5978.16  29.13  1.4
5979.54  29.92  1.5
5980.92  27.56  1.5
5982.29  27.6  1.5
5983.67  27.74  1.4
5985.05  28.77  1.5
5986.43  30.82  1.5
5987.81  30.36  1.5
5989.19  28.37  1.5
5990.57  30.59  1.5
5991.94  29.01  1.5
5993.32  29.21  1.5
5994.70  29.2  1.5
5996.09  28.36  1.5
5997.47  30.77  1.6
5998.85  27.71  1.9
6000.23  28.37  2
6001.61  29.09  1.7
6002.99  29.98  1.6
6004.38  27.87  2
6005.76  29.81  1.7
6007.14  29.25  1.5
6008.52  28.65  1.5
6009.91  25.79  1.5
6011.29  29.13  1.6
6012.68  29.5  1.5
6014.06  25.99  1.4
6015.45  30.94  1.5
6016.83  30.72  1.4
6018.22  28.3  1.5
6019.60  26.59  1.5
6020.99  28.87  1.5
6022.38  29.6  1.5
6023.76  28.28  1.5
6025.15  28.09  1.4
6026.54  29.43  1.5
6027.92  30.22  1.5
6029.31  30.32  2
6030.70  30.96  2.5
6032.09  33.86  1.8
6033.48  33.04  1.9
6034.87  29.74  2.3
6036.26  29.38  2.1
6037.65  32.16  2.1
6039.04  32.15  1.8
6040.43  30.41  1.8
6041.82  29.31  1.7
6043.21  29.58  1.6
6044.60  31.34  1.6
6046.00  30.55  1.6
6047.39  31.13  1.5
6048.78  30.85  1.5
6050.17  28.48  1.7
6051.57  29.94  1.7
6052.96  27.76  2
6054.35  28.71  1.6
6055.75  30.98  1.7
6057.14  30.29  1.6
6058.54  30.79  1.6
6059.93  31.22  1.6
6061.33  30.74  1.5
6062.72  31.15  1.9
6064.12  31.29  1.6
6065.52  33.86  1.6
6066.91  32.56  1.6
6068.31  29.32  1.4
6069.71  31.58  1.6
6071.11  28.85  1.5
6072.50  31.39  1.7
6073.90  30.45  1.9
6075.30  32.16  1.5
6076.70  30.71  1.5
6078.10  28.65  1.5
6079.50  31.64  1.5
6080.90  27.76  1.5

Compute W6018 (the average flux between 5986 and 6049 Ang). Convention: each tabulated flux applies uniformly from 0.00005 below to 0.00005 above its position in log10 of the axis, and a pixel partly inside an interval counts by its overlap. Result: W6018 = 29.6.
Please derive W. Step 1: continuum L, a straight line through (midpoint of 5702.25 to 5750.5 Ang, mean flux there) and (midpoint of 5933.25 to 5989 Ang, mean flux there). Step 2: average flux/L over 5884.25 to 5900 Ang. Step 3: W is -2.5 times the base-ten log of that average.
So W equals 0.23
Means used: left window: 29.3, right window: 28.6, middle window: 23.4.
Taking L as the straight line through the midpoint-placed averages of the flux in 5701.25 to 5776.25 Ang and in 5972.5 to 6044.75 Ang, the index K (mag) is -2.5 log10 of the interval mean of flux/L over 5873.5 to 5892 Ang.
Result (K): 0.12 mag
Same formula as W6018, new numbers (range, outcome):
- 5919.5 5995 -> 28.8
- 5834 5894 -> 28.5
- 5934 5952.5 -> 28.4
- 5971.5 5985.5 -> 28.5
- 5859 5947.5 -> 27.6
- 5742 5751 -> 29.6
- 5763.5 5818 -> 30.5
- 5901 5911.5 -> 28.2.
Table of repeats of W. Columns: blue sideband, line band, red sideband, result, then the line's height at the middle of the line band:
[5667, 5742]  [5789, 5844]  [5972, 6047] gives -0.04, 29.4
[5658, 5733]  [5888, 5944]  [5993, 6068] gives 0.09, 29.6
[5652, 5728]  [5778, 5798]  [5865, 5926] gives -0.04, 28.2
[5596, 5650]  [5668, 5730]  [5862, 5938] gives -0.04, 28.5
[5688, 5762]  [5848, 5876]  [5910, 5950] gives 0.00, 28.9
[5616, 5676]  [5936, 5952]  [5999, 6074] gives 0.05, 29.7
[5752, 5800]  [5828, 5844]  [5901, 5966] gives -0.05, 29.7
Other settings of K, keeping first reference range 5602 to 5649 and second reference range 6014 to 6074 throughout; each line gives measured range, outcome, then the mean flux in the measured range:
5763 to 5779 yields -0.09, 32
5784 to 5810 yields -0.02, 30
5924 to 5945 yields 0.04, 28.8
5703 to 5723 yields 0.01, 29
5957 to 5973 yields 0.05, 28.8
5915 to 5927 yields 0.04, 28.9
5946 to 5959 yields 0.08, 28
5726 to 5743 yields -0.01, 29.5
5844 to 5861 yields 0.02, 29.2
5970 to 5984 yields 0.07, 28.3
